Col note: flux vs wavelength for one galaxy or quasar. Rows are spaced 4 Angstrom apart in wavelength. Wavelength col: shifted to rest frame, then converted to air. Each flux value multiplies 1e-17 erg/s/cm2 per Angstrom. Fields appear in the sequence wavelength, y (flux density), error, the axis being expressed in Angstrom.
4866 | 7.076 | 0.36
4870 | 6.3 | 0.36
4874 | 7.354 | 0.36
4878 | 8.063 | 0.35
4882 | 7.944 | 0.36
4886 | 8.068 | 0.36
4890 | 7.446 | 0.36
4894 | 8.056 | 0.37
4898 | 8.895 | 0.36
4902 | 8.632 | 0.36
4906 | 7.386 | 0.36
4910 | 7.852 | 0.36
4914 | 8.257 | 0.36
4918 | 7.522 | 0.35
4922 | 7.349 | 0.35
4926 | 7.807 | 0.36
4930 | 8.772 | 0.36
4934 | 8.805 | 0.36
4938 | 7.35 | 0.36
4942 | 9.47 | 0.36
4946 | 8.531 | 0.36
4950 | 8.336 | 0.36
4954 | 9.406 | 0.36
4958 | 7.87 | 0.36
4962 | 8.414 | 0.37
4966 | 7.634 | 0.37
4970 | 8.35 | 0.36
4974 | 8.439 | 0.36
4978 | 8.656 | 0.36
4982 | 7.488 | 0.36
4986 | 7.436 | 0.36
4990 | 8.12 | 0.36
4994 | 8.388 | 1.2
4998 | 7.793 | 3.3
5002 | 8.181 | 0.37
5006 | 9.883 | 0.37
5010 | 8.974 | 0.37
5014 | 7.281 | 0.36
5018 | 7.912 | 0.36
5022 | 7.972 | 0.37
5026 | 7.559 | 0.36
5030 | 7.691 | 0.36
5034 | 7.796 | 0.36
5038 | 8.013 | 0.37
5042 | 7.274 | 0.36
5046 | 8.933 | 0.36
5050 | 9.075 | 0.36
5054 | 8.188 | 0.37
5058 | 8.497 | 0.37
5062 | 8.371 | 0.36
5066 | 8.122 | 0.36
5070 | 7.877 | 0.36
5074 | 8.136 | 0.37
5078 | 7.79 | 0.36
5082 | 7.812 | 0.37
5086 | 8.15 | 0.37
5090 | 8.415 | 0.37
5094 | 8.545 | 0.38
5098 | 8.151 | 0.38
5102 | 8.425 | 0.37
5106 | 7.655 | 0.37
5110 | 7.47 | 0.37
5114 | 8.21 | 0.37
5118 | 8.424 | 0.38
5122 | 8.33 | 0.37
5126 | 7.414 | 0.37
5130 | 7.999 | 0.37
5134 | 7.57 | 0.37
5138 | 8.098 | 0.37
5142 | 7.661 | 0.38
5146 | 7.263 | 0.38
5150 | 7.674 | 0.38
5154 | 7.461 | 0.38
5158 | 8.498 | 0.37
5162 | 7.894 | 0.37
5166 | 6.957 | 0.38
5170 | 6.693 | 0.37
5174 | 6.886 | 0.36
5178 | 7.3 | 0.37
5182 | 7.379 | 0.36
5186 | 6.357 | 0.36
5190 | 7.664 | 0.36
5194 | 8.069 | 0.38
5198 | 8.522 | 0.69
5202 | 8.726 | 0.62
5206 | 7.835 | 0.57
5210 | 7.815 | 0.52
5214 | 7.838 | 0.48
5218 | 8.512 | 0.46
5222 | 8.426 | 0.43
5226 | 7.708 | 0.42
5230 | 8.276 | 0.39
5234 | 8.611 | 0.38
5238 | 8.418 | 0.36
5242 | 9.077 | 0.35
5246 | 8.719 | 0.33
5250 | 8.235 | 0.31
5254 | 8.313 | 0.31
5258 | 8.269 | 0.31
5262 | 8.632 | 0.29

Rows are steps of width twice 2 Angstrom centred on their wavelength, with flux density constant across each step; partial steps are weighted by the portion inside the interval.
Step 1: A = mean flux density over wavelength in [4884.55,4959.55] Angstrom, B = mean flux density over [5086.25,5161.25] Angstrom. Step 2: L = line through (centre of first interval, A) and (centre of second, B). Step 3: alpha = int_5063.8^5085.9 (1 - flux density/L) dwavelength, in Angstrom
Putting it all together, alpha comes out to 0.14 Angstrom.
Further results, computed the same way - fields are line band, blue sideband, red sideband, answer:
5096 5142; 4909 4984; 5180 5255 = 1.15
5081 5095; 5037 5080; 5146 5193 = -0.45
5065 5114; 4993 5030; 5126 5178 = -1.41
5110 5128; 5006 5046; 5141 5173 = -0.92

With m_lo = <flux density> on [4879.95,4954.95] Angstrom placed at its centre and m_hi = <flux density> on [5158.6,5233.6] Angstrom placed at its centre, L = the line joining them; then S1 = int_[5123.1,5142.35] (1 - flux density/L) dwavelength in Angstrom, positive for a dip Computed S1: 0.16 Angstrom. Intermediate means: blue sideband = 8.19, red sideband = 7.75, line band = 7.78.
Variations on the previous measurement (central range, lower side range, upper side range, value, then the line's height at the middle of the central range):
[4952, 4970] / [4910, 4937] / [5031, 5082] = -0.6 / 8.07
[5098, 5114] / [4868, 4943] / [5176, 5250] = 0.2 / 8.03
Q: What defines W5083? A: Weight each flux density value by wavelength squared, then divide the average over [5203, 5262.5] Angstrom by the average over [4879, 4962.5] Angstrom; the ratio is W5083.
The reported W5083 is 1.15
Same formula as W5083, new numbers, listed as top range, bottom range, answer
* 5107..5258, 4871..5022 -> 1.06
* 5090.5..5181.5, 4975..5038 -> 1.01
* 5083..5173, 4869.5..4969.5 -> 1.05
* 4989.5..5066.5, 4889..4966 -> 1.04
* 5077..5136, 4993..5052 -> 1.01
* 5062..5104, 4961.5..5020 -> 1.03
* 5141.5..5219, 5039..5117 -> 0.97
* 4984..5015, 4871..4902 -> 1.09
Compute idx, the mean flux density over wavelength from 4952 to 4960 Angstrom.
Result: 8.64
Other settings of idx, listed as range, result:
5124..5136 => 7.66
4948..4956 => 8.87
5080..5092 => 8.13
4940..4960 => 8.72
